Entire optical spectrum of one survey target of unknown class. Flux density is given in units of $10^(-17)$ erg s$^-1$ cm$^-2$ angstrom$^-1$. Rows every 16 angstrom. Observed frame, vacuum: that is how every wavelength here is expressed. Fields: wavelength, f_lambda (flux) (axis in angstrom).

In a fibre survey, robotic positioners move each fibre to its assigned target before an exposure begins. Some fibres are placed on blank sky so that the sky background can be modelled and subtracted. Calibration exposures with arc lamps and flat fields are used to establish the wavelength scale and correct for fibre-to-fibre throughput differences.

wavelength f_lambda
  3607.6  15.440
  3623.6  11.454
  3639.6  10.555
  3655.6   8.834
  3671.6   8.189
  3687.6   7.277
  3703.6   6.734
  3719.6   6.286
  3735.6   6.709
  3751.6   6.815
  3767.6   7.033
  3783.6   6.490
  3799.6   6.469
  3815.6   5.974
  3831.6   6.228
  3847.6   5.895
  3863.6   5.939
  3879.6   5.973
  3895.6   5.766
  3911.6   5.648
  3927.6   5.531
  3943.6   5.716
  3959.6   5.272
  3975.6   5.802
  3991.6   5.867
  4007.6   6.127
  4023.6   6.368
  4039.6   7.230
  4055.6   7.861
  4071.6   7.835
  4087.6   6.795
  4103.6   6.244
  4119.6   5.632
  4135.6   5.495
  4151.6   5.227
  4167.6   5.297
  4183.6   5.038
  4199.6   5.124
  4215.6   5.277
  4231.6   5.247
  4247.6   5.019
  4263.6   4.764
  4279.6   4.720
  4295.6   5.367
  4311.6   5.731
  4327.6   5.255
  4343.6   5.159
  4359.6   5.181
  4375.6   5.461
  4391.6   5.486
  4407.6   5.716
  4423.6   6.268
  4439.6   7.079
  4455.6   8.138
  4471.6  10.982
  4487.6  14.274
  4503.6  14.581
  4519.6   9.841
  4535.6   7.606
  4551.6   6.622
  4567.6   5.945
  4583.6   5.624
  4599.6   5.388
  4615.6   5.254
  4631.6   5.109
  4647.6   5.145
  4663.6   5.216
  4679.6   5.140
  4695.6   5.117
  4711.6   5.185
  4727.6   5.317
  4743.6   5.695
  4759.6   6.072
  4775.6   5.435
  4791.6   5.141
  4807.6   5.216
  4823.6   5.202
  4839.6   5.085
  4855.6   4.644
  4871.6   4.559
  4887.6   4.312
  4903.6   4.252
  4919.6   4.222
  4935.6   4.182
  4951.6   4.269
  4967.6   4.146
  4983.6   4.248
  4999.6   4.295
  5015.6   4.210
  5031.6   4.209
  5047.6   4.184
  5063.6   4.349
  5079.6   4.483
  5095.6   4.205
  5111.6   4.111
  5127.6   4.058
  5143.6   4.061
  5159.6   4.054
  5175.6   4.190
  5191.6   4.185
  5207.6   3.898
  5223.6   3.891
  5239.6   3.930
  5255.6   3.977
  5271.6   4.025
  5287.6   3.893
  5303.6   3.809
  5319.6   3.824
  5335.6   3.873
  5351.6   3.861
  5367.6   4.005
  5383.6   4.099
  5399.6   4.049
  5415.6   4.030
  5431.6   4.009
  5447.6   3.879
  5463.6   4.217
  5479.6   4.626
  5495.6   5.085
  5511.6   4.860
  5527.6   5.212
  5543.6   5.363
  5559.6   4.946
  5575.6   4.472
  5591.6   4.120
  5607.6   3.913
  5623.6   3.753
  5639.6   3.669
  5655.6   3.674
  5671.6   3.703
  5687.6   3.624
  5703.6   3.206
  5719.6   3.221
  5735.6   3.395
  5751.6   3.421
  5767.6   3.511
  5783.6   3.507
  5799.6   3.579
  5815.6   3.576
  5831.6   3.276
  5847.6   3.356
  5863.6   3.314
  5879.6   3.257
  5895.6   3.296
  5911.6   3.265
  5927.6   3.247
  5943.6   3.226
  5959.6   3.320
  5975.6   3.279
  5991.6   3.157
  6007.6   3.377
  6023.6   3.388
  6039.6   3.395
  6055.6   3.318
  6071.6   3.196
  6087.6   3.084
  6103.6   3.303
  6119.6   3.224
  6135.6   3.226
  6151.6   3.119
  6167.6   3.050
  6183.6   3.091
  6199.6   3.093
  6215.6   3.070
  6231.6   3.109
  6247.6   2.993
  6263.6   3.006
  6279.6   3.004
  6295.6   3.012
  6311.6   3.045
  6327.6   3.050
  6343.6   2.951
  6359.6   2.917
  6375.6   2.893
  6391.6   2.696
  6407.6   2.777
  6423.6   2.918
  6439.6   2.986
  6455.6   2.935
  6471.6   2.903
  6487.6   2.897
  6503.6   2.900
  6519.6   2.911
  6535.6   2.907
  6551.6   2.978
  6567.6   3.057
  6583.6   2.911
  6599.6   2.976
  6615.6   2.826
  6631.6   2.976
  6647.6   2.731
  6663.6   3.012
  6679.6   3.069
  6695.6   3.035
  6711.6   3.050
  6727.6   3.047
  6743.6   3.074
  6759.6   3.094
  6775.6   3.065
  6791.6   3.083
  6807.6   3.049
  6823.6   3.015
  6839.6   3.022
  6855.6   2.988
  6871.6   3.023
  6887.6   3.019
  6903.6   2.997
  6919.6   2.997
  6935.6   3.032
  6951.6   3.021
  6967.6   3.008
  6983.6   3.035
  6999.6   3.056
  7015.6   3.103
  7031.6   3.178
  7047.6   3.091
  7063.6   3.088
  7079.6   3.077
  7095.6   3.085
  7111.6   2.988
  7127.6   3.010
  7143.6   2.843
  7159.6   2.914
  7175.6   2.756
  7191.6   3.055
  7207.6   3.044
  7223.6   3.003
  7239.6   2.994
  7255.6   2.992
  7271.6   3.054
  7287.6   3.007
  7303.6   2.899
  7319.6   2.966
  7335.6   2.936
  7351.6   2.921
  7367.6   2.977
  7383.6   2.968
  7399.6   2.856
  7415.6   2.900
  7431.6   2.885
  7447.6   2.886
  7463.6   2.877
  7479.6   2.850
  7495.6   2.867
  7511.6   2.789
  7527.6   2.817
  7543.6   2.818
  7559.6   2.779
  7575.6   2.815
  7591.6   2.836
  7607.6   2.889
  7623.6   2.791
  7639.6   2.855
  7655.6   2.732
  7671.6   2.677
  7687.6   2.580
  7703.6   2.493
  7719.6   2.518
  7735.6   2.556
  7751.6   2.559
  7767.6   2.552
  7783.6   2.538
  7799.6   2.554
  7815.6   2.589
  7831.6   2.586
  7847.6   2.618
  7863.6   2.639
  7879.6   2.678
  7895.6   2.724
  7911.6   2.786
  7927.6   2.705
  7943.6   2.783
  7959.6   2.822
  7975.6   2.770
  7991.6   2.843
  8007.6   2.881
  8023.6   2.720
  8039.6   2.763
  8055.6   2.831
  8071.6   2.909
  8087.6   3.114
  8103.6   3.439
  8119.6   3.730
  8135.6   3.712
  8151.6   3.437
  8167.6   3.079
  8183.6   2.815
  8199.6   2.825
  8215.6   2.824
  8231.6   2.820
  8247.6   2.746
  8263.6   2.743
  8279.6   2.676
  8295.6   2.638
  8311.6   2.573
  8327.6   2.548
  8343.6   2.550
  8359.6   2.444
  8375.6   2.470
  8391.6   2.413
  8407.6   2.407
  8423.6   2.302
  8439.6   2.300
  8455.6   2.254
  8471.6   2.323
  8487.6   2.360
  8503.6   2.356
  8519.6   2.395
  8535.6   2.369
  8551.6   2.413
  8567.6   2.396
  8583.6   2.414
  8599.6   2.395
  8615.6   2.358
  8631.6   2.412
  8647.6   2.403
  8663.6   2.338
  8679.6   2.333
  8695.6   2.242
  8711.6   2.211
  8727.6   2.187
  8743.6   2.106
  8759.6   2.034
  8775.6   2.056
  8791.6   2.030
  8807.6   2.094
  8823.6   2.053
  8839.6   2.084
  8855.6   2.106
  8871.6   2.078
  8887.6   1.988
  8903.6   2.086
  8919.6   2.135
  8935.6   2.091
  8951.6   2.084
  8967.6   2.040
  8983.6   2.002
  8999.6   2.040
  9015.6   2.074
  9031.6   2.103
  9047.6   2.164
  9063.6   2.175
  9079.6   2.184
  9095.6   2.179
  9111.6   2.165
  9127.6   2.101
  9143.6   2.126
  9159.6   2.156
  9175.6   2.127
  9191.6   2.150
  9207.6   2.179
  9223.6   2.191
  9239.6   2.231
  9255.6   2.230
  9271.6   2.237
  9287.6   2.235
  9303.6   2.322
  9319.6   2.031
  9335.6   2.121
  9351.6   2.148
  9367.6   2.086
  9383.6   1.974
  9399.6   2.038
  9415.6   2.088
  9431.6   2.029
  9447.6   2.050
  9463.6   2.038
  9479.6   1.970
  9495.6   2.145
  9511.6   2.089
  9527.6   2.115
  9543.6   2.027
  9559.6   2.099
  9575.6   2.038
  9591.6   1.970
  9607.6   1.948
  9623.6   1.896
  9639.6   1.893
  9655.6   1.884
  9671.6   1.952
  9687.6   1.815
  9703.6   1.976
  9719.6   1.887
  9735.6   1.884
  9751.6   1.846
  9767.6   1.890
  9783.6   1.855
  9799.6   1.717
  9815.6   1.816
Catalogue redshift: 1.904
